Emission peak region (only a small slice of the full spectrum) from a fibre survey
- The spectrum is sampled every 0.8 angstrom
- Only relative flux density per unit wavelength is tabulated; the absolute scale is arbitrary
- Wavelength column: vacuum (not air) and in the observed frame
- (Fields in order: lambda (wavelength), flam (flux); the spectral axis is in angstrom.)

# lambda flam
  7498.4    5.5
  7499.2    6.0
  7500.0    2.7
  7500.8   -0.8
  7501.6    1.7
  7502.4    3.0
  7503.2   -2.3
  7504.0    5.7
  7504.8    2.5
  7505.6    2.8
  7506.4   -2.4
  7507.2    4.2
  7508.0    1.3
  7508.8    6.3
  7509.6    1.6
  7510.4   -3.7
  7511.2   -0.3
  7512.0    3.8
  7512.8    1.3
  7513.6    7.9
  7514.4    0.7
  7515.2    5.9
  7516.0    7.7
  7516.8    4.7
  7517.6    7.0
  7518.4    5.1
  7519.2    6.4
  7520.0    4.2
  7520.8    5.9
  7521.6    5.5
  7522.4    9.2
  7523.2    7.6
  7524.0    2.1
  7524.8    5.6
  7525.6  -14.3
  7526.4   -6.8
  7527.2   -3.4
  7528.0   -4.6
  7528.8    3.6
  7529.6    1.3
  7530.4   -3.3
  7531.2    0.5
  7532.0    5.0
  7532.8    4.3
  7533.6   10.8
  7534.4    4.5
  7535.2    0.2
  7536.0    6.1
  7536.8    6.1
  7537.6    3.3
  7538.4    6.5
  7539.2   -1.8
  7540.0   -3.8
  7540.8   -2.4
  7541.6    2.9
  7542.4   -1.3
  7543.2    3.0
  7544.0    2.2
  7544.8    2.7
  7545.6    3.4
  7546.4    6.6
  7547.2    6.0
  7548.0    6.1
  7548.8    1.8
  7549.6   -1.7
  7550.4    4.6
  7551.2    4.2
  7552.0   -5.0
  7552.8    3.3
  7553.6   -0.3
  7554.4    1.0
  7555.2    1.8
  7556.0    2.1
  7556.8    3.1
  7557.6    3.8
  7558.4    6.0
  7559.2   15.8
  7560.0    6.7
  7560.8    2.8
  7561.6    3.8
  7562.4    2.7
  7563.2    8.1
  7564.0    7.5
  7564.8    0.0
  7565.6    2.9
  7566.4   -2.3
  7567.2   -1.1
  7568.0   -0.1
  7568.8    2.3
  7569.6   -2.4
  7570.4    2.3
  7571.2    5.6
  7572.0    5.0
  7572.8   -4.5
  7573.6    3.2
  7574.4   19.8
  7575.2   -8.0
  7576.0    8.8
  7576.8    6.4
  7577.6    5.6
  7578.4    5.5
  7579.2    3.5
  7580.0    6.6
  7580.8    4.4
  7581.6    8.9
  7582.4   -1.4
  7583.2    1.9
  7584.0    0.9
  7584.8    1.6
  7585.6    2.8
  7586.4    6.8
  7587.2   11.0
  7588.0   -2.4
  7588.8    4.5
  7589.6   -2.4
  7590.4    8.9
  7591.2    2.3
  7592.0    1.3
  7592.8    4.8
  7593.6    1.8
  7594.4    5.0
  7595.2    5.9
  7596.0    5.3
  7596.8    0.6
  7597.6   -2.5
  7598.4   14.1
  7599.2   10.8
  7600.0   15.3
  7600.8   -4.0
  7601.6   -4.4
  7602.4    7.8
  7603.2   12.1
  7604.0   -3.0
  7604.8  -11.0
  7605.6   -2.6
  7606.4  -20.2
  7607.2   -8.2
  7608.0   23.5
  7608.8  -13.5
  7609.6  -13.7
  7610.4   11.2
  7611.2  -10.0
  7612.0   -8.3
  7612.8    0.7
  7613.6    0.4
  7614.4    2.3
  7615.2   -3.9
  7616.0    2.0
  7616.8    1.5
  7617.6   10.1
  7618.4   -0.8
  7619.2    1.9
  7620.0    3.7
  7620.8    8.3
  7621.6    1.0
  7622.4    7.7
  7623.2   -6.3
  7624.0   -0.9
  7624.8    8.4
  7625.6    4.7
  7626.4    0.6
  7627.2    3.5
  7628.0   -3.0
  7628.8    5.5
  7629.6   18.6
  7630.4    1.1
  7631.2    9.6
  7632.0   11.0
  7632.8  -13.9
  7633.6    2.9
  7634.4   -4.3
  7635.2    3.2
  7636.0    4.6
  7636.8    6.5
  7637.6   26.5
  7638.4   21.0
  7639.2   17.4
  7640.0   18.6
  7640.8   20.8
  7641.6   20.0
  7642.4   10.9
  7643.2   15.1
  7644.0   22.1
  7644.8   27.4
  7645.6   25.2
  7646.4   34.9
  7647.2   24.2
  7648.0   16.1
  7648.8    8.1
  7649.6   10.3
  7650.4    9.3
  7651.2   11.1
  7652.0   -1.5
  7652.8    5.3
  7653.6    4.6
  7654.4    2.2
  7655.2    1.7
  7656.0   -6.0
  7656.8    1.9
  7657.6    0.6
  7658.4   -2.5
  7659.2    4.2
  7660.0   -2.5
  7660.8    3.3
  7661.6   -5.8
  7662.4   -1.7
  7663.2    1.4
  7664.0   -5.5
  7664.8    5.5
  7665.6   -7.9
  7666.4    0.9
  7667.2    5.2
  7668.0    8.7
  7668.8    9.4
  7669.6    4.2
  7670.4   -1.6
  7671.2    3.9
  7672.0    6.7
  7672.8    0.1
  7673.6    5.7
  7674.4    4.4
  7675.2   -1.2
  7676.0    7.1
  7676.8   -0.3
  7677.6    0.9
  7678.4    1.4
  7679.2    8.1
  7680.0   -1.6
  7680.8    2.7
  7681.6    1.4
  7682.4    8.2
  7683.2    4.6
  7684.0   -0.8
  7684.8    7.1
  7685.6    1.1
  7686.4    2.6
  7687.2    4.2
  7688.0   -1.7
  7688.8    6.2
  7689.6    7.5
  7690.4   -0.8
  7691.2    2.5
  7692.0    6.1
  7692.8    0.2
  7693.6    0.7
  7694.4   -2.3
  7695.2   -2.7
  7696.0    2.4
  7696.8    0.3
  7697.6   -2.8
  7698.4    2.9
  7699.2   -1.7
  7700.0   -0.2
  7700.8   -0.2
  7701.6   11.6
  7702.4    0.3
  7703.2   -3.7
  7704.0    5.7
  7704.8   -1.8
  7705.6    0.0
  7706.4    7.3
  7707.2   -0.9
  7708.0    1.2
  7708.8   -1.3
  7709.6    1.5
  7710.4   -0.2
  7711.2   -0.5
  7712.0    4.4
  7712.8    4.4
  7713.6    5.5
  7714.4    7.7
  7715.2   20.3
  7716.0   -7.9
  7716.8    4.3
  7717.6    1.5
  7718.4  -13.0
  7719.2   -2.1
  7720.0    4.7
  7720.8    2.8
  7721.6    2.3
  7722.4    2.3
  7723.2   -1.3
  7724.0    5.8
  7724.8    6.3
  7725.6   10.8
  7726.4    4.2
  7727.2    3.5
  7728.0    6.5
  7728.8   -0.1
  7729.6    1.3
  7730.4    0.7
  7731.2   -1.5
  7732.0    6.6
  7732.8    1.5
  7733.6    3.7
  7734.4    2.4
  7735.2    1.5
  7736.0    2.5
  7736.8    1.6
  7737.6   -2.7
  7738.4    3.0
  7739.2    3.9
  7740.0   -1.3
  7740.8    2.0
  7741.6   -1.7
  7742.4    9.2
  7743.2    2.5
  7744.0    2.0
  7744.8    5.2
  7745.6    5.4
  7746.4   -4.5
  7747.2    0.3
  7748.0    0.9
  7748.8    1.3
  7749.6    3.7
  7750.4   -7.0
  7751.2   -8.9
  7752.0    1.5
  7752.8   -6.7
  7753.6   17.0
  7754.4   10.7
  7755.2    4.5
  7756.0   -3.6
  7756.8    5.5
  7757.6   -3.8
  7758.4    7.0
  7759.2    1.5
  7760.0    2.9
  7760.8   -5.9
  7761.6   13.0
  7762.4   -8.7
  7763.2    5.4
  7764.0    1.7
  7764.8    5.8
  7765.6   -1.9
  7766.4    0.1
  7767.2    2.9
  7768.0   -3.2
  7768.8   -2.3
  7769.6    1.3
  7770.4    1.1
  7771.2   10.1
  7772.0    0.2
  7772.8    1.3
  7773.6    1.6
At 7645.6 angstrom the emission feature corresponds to [O II]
